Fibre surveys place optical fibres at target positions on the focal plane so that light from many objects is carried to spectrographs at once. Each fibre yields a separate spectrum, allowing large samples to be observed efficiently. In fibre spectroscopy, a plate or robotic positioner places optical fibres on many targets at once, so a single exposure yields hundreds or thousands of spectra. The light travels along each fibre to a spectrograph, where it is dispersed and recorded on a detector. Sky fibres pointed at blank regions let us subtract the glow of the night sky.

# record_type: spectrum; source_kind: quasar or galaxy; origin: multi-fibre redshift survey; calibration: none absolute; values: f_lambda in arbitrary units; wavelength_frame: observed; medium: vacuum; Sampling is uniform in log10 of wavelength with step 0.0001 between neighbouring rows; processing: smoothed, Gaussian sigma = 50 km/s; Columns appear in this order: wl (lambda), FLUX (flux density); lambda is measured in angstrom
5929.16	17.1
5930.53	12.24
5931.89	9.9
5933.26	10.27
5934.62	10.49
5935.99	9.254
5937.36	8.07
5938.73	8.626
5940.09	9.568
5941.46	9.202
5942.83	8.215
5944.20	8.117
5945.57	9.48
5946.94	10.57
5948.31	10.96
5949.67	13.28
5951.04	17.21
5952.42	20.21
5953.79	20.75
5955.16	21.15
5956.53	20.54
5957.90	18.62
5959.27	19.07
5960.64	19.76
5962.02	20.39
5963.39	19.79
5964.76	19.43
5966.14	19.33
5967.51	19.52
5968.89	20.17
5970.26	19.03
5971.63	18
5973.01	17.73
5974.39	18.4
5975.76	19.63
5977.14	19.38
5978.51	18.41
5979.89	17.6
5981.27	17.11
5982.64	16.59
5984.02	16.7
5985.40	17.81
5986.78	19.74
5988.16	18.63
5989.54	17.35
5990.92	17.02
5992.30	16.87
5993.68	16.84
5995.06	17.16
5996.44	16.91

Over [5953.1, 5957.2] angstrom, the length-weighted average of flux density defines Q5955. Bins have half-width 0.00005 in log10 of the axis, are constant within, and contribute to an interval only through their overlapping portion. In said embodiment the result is 20.8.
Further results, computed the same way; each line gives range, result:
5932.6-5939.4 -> 9.34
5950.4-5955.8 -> 19.8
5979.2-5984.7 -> 17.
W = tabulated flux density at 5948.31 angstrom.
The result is 10.96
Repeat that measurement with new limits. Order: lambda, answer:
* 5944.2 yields 8.117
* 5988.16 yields 18.63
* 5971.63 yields 18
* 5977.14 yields 19.38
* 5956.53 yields 20.54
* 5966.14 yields 19.33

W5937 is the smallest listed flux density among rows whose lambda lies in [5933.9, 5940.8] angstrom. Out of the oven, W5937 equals 8.07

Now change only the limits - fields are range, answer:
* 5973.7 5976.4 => 18.4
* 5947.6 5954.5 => 10.96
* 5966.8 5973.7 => 17.73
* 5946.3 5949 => 10.57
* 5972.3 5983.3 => 16.59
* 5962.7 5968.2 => 19.33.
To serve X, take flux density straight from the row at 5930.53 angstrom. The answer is 12.24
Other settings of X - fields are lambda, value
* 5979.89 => 17.6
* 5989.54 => 17.35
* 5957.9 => 18.62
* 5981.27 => 17.11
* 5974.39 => 18.4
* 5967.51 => 19.52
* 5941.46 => 9.202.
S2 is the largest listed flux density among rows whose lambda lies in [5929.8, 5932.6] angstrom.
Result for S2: 12.24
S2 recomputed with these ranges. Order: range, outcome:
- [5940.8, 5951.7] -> 17.21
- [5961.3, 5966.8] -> 20.39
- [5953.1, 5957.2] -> 21.15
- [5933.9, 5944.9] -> 10.49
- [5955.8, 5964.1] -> 20.54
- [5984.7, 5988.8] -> 19.74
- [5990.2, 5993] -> 17.02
